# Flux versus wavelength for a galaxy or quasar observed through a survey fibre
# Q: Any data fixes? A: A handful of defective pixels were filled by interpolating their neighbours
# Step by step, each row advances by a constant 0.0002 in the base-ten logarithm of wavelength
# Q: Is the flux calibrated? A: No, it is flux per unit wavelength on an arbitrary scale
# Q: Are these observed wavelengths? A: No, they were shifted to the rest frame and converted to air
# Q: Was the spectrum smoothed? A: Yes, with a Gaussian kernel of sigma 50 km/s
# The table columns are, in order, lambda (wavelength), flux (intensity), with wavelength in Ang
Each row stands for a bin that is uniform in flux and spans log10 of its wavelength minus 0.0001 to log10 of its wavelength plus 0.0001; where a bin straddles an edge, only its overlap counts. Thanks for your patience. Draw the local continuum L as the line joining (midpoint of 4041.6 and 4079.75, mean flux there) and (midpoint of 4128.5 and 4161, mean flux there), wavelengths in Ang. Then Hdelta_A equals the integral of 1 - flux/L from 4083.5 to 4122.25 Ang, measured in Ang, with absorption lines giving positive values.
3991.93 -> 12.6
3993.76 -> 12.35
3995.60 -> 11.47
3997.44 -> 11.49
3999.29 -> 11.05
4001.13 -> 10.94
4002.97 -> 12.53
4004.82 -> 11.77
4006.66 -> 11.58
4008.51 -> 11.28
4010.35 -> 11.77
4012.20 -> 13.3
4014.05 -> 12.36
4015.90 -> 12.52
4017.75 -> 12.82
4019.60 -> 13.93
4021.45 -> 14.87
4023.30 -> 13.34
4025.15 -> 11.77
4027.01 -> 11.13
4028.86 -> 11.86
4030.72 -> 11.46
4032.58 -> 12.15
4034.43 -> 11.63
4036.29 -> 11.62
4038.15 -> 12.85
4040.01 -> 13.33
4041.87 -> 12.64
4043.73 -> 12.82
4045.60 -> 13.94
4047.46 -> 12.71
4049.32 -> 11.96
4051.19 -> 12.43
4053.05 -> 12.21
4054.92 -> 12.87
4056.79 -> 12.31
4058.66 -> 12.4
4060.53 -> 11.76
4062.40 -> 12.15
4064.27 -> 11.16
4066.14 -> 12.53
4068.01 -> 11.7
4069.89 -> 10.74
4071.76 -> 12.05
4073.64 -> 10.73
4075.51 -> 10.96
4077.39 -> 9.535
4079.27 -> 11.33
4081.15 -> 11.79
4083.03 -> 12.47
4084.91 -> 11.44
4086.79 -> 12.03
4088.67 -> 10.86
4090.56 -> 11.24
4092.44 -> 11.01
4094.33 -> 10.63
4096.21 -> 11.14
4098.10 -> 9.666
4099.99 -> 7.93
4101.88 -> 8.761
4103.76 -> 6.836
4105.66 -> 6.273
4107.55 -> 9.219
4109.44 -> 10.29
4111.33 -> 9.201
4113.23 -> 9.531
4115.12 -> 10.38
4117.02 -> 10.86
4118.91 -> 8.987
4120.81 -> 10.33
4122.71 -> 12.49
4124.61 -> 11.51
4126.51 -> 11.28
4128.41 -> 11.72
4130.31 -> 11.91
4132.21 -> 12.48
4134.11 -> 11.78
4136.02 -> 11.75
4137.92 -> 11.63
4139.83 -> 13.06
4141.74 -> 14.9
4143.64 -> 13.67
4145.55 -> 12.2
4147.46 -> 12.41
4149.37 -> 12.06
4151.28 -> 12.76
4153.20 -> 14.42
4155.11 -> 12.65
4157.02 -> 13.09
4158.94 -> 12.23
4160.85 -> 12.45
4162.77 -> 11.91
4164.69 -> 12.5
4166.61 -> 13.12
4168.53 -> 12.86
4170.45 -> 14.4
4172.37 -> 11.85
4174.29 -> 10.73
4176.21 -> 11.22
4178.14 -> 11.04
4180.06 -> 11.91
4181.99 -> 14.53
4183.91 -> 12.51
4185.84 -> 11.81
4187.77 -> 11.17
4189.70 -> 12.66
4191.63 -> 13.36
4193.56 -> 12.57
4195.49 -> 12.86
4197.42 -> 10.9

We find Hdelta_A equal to 7.6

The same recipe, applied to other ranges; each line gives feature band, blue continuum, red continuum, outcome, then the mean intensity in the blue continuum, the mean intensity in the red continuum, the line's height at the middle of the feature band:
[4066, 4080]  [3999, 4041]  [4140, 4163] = 1.6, 12.3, 12.9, 12.5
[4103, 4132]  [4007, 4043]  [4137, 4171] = 6.0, 12.4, 12.9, 12.8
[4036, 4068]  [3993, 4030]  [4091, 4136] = -2.9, 12.2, 10.2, 11.4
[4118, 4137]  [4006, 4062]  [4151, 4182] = 1.6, 12.5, 12.5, 12.5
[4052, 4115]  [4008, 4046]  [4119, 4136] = 6.6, 12.5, 11.6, 12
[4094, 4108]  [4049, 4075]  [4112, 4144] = 3.6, 11.9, 11.6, 11.7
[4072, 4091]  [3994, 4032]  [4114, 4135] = 0.5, 12.2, 11.2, 11.6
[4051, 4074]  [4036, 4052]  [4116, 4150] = 1.2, 12.7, 11.9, 12.6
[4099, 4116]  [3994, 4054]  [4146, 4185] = 5.1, 12.3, 12.5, 12.4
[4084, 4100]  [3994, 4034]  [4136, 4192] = 2.0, 12.2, 12.6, 12.4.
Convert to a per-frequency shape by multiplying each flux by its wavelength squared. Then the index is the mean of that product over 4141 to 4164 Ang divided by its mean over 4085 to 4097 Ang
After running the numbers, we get 1.2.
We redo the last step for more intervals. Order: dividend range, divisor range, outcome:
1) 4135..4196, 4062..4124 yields 1.24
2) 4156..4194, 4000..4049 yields 1.07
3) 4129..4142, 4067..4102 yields 1.16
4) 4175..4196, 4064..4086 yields 1.14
